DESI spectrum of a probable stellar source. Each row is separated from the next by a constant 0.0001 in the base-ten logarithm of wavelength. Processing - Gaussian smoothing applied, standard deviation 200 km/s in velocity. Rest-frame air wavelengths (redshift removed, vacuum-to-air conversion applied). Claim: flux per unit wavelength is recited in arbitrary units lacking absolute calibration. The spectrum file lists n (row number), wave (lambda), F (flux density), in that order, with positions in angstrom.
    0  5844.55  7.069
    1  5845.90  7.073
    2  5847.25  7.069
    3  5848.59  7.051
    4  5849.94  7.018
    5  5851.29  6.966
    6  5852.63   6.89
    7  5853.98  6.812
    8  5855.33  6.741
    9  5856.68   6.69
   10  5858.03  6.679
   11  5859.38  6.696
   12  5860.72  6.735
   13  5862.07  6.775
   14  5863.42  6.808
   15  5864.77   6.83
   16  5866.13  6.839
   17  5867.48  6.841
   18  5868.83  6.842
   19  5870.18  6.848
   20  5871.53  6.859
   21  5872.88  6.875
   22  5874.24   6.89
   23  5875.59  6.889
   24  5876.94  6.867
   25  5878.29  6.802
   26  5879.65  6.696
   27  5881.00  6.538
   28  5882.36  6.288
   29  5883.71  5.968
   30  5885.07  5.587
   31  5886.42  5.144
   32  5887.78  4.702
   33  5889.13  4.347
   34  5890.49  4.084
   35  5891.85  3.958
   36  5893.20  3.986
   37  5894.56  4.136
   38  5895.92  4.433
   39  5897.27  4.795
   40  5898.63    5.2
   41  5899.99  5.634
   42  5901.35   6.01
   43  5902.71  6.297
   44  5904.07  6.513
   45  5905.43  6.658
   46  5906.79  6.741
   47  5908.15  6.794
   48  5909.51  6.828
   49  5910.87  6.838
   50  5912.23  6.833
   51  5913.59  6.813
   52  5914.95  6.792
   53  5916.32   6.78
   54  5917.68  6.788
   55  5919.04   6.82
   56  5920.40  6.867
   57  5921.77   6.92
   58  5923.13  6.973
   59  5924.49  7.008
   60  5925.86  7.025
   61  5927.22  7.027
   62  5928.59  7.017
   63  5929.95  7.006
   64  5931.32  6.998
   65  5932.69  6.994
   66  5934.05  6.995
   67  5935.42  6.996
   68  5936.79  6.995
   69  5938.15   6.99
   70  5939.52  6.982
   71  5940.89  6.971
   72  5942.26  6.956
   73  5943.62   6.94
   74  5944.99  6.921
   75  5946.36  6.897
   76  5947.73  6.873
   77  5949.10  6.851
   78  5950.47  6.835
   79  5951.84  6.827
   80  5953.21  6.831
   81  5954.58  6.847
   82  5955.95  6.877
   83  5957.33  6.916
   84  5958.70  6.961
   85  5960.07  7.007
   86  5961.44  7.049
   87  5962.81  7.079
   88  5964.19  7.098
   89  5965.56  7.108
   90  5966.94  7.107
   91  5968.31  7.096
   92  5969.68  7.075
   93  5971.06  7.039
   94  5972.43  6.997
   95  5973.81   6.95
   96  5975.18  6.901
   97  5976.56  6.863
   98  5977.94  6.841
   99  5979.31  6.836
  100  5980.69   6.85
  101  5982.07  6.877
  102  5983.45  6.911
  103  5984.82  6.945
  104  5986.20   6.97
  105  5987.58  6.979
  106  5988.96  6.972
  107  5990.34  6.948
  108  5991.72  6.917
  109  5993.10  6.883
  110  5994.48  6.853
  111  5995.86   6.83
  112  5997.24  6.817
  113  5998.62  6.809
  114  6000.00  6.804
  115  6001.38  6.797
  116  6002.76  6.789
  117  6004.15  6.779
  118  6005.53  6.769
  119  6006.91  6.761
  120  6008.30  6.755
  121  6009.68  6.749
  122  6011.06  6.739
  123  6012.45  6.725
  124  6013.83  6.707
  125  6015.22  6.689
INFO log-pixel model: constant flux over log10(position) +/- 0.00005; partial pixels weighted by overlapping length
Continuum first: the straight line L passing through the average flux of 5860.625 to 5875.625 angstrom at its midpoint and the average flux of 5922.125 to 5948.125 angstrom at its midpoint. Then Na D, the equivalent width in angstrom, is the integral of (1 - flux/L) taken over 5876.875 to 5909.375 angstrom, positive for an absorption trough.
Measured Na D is 6.1 angstrom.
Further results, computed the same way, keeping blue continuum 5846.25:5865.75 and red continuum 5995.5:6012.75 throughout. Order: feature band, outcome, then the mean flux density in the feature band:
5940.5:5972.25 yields -0.8 angstrom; 6.97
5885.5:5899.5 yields 4.7 angstrom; 4.52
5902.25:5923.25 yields 0.2 angstrom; 6.77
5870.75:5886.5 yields 0.8 angstrom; 6.5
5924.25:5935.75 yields -0.3 angstrom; 7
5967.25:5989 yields -0.5 angstrom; 6.95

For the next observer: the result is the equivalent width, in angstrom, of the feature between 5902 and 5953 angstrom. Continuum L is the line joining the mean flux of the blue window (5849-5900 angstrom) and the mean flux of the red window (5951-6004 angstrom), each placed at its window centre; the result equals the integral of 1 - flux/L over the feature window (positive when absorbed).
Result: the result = -2.71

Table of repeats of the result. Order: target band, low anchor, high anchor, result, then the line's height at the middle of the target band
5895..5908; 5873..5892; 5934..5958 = 0.7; 6.17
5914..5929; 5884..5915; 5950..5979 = -2.1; 6.06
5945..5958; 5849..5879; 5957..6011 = 0.0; 6.89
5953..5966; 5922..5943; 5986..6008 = -0.1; 6.93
